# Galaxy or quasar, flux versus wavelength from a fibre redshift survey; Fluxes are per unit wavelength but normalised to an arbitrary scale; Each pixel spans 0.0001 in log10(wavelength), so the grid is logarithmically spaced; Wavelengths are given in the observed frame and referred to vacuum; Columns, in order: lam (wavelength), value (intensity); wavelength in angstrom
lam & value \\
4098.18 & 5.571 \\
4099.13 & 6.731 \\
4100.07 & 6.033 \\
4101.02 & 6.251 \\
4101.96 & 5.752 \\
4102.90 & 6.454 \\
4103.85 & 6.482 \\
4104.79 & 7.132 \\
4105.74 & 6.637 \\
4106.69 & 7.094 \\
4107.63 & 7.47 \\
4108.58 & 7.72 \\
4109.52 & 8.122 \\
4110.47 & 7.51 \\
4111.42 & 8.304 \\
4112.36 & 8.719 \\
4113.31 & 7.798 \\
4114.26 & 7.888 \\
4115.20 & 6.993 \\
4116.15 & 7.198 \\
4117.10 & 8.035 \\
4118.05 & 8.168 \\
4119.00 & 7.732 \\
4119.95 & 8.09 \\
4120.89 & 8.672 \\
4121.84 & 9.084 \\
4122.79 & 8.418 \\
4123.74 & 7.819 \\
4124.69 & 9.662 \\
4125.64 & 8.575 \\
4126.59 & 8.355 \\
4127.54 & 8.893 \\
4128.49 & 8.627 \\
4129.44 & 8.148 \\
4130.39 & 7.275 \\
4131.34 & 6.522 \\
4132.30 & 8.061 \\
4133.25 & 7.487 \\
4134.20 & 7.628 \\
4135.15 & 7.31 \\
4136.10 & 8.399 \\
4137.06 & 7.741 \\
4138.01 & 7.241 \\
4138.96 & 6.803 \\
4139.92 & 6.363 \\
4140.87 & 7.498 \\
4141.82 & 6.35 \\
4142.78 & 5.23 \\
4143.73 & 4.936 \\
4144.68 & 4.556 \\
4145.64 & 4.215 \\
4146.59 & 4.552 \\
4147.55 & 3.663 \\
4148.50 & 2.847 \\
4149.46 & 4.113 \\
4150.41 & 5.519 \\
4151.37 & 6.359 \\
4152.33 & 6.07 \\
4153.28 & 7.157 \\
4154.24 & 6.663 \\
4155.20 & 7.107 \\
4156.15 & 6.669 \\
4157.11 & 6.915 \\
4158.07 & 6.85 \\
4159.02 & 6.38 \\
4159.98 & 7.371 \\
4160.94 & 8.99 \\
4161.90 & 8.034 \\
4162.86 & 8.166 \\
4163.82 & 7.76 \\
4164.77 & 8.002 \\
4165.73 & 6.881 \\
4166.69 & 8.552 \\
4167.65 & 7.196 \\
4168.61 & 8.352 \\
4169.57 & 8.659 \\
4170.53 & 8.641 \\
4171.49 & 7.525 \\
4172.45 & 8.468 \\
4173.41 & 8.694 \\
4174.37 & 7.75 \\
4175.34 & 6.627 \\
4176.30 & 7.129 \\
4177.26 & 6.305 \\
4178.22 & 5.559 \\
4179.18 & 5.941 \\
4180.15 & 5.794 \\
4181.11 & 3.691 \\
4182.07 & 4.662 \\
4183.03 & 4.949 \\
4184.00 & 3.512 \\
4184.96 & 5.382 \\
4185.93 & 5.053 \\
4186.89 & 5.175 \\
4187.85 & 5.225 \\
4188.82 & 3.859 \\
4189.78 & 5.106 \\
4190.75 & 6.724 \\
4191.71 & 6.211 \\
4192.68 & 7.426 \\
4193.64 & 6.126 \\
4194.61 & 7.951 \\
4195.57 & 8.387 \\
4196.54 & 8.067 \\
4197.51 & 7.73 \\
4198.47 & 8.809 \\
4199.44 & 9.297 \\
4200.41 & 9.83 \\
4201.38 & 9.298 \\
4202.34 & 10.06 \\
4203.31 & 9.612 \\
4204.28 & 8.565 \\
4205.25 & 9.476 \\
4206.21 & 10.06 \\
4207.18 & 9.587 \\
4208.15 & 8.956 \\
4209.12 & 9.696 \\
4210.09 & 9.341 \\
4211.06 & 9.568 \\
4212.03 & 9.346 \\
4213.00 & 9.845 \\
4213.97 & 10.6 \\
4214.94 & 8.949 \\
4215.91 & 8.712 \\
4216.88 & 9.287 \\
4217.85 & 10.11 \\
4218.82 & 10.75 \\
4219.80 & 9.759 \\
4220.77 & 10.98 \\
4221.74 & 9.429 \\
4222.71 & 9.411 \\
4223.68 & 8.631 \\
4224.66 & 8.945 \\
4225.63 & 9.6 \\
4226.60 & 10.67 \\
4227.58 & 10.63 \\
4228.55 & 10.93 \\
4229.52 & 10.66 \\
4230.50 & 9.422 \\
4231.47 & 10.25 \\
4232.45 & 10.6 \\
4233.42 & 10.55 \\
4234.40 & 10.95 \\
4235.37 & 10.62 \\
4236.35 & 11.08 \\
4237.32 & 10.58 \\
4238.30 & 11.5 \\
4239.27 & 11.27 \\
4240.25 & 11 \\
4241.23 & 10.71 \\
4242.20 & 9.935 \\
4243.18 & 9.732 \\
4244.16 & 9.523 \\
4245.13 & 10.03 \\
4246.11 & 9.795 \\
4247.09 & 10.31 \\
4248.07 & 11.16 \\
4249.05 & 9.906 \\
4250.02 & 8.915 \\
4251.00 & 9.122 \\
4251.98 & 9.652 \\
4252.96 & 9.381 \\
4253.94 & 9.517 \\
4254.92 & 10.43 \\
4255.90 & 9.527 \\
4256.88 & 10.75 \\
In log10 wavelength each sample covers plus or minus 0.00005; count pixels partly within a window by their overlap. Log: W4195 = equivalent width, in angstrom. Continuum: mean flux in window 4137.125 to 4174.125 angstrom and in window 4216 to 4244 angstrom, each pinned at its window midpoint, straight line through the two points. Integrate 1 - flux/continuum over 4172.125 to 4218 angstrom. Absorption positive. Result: 5.6 angstrom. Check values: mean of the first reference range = 6.74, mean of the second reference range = 10.3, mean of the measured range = 7.62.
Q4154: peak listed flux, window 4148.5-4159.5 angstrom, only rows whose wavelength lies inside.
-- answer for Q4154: 7.157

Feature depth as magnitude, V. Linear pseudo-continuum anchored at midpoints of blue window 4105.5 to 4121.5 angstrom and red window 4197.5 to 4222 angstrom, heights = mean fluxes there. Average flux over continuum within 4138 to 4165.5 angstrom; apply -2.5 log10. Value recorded 0.33 mag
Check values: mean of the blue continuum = 7.8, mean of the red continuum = 9.56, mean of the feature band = 6.28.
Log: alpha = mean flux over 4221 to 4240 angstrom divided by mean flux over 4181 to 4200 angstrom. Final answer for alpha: 1.66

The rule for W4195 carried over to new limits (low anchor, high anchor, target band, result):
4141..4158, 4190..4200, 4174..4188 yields 2.9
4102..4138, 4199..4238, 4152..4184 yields 6.4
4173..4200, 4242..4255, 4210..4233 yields -4.4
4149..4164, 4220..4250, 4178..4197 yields 5.8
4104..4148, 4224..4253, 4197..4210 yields 0.1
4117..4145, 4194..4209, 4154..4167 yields 1.2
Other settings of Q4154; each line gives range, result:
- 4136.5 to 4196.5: 8.99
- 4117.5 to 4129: 9.662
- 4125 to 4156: 8.893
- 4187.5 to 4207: 10.06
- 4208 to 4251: 11.5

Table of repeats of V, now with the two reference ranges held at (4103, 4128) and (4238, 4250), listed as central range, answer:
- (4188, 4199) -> 0.34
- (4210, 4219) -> 0.02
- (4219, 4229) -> 0.00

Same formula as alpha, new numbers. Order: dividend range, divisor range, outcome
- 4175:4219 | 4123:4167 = 1.10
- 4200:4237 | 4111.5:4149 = 1.37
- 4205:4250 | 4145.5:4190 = 1.58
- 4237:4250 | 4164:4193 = 1.61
